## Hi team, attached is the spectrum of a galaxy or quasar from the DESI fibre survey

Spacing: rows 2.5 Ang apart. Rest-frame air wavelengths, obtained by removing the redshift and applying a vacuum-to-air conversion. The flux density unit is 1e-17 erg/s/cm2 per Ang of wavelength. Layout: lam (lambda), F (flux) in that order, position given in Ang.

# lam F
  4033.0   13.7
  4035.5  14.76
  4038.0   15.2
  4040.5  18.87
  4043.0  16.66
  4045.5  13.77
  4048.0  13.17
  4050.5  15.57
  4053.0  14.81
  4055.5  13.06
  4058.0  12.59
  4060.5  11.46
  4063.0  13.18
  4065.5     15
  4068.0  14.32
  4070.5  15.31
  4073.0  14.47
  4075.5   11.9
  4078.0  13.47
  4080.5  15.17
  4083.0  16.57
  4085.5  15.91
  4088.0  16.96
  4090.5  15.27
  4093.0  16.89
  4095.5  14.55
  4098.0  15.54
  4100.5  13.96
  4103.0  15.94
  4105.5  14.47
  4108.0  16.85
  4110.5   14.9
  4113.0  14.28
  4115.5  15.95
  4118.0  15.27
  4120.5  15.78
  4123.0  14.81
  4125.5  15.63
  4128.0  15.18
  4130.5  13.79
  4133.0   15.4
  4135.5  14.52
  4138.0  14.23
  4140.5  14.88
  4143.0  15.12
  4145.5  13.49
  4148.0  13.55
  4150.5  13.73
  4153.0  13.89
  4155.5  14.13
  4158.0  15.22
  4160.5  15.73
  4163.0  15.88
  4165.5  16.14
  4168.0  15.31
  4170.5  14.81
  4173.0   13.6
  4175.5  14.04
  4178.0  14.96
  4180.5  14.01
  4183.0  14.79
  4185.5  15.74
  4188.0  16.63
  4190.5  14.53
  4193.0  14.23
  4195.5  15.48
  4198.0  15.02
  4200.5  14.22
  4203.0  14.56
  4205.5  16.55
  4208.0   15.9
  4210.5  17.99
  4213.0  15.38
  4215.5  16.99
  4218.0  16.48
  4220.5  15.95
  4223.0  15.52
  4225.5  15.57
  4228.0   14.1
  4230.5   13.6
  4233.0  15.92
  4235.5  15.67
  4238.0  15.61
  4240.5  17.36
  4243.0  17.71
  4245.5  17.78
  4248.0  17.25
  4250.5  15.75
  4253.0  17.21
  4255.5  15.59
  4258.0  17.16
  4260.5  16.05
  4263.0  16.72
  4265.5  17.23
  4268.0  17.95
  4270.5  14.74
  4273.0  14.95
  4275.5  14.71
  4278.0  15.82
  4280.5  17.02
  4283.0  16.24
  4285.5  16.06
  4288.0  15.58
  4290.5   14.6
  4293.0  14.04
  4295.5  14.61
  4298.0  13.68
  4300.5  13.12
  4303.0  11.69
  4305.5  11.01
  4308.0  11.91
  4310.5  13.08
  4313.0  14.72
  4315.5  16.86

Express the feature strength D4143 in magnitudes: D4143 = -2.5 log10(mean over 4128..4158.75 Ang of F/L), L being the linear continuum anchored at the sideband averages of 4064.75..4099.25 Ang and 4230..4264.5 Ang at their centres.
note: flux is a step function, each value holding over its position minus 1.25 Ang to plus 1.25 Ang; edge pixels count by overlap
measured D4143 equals 0.091 mag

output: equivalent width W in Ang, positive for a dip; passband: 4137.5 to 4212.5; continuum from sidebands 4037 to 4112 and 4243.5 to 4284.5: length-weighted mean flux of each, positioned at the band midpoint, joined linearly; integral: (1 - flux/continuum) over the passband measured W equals 3.5 Ang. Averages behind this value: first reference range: 14.9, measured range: 15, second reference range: 16.4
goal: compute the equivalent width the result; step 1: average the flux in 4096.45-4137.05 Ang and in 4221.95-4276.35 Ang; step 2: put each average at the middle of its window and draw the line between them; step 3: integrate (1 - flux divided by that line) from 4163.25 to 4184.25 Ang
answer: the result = 1.1 Ang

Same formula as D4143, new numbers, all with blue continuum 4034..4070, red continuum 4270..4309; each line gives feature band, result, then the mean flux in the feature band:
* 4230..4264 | -0.14 mag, 16.4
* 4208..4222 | -0.15 mag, 16.5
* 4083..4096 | -0.11 mag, 16.1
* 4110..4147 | -0.03 mag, 14.9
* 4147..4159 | 0.03 mag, 14.1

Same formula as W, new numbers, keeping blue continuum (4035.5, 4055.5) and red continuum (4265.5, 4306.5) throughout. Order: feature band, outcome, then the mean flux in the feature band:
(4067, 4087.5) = 0.6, 14.7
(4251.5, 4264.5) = -1.4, 16.5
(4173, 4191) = 0.2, 14.9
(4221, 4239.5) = -0.3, 15.2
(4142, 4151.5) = 0.7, 13.9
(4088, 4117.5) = -0.5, 15.4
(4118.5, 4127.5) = -0.2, 15.4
